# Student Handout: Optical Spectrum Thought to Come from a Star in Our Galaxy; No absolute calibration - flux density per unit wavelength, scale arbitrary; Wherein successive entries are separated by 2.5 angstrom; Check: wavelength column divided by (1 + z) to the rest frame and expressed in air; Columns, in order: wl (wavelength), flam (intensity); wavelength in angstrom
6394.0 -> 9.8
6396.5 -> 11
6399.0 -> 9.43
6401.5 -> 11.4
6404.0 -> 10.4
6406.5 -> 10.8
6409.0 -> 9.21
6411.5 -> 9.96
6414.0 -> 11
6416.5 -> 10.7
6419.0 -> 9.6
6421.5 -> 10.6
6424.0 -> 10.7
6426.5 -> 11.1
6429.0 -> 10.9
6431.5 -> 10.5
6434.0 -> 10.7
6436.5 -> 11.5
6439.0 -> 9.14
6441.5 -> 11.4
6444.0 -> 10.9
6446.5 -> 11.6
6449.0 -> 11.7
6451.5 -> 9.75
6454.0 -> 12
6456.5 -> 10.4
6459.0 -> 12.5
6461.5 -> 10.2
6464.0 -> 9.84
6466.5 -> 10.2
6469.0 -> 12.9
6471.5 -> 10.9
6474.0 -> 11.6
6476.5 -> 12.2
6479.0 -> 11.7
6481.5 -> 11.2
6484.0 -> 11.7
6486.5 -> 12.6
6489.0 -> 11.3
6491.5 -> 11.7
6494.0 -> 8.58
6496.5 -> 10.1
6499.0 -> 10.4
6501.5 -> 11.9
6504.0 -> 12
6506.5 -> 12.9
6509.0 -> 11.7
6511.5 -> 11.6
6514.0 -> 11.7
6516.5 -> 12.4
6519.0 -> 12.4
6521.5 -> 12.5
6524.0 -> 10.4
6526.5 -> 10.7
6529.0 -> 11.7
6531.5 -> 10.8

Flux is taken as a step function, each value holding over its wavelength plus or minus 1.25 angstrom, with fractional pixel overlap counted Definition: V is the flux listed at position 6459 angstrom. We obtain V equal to 12.5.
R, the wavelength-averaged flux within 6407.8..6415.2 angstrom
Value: 10.1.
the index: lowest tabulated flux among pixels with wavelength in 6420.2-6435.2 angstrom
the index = 10.5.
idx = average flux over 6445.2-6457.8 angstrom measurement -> 11.1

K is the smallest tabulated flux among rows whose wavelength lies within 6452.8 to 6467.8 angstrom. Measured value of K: 9.84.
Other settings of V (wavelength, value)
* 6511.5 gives 11.6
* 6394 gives 9.8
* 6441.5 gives 11.4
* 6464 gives 9.84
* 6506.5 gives 12.9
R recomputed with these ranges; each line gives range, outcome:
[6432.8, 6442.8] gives 10.7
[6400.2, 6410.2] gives 10.5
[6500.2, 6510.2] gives 12.1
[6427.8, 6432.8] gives 10.7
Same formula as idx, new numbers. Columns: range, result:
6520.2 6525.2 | 11.5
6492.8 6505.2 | 10.6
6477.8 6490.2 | 11.7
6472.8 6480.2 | 11.8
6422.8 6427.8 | 10.9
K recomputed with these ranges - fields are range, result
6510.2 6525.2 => 10.4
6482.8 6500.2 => 8.58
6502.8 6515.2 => 11.6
